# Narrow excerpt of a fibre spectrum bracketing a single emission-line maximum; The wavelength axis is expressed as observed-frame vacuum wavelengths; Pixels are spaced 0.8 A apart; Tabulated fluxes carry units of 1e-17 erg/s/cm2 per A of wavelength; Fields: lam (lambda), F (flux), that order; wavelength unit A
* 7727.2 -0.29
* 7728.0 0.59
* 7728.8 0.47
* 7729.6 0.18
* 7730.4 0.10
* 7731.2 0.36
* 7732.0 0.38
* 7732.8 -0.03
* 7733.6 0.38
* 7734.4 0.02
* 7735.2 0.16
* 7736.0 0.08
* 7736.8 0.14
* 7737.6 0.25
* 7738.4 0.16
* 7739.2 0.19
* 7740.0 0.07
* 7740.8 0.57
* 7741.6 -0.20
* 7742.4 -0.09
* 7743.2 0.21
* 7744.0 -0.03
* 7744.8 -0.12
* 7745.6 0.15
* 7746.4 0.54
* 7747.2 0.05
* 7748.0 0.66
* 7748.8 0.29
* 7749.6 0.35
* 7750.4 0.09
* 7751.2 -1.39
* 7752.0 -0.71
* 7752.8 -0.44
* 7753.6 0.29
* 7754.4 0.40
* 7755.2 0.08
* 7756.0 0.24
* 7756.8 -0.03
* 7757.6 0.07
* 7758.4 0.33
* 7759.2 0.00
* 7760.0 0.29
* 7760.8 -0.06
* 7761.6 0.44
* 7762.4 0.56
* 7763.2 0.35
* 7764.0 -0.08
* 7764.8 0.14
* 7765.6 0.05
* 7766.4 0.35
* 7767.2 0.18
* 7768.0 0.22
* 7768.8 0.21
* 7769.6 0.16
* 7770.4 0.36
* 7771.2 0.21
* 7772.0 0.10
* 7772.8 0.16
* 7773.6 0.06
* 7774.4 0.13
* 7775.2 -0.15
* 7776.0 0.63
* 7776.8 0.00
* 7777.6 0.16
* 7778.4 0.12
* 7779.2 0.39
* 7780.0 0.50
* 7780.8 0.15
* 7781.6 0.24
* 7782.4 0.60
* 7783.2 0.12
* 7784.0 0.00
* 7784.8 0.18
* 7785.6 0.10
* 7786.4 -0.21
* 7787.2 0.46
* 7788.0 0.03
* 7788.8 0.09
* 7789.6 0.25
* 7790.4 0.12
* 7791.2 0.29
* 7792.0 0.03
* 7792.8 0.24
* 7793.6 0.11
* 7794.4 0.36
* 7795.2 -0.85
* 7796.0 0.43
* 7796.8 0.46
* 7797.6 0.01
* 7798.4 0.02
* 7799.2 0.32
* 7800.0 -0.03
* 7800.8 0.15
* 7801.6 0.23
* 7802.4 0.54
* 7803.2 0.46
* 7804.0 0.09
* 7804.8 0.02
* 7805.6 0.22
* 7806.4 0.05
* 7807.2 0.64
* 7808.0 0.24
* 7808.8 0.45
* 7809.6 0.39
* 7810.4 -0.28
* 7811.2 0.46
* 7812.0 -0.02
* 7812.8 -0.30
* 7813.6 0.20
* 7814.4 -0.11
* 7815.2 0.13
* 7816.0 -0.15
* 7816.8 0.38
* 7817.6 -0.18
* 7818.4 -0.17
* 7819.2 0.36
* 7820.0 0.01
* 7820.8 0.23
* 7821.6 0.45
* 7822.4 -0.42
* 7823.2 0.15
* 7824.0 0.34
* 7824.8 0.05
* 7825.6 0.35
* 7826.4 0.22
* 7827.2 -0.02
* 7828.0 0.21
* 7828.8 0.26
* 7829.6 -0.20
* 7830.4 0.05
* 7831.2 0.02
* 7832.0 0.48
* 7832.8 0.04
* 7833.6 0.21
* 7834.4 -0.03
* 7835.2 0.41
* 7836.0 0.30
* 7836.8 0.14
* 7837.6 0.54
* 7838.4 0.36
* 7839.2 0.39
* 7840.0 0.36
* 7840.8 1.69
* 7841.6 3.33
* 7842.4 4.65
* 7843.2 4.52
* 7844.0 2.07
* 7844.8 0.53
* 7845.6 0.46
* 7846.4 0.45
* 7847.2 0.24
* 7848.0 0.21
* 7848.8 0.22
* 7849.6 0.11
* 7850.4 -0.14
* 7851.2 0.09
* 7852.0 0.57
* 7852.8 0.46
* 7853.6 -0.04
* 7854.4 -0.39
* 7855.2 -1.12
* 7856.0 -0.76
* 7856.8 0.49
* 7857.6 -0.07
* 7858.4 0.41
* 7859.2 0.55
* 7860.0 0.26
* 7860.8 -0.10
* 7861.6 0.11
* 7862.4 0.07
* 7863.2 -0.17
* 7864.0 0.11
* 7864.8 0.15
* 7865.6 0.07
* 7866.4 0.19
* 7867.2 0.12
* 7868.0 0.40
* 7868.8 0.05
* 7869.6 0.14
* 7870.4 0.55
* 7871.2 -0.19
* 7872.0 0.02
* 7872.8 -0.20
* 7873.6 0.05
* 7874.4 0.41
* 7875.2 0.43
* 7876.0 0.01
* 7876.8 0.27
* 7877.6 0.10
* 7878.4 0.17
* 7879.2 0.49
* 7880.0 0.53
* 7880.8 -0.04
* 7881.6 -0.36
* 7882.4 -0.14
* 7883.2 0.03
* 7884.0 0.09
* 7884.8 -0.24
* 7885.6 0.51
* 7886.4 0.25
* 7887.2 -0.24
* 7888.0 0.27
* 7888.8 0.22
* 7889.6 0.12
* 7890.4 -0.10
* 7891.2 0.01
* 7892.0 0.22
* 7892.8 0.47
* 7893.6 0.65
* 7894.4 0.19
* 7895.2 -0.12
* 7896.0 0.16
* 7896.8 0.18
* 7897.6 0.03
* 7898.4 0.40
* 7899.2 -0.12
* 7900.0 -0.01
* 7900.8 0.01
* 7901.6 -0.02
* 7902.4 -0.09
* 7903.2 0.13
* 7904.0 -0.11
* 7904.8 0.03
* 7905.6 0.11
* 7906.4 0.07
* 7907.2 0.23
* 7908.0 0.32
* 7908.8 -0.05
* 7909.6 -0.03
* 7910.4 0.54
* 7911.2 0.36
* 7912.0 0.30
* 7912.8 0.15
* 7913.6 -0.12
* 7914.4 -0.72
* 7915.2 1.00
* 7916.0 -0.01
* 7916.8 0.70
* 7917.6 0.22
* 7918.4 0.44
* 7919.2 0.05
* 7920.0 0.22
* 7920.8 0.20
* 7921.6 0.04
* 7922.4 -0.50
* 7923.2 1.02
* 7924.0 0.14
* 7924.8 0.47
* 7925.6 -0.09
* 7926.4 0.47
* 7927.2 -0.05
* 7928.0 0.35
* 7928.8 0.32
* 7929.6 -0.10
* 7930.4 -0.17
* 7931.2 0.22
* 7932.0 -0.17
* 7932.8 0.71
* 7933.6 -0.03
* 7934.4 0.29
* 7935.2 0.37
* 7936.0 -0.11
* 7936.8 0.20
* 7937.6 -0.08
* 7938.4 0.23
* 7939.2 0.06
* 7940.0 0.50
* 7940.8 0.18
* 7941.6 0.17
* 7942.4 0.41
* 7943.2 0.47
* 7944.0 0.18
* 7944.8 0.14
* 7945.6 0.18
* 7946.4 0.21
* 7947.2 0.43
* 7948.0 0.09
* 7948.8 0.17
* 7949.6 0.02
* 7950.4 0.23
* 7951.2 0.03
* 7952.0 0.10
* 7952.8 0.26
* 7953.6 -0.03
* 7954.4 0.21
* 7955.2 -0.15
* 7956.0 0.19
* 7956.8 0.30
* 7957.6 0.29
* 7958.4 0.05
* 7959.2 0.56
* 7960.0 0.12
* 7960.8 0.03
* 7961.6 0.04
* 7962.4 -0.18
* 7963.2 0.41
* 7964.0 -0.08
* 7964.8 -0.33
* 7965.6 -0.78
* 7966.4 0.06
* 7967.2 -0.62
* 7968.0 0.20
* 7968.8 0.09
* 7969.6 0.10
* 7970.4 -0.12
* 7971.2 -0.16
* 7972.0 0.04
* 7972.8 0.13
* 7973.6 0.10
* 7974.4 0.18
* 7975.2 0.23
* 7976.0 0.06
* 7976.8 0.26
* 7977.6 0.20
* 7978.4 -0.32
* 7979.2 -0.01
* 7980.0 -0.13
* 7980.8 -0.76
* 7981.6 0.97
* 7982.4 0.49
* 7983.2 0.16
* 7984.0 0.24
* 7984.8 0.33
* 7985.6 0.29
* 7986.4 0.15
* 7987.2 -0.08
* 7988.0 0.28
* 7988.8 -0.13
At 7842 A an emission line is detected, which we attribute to H-alpha 6563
